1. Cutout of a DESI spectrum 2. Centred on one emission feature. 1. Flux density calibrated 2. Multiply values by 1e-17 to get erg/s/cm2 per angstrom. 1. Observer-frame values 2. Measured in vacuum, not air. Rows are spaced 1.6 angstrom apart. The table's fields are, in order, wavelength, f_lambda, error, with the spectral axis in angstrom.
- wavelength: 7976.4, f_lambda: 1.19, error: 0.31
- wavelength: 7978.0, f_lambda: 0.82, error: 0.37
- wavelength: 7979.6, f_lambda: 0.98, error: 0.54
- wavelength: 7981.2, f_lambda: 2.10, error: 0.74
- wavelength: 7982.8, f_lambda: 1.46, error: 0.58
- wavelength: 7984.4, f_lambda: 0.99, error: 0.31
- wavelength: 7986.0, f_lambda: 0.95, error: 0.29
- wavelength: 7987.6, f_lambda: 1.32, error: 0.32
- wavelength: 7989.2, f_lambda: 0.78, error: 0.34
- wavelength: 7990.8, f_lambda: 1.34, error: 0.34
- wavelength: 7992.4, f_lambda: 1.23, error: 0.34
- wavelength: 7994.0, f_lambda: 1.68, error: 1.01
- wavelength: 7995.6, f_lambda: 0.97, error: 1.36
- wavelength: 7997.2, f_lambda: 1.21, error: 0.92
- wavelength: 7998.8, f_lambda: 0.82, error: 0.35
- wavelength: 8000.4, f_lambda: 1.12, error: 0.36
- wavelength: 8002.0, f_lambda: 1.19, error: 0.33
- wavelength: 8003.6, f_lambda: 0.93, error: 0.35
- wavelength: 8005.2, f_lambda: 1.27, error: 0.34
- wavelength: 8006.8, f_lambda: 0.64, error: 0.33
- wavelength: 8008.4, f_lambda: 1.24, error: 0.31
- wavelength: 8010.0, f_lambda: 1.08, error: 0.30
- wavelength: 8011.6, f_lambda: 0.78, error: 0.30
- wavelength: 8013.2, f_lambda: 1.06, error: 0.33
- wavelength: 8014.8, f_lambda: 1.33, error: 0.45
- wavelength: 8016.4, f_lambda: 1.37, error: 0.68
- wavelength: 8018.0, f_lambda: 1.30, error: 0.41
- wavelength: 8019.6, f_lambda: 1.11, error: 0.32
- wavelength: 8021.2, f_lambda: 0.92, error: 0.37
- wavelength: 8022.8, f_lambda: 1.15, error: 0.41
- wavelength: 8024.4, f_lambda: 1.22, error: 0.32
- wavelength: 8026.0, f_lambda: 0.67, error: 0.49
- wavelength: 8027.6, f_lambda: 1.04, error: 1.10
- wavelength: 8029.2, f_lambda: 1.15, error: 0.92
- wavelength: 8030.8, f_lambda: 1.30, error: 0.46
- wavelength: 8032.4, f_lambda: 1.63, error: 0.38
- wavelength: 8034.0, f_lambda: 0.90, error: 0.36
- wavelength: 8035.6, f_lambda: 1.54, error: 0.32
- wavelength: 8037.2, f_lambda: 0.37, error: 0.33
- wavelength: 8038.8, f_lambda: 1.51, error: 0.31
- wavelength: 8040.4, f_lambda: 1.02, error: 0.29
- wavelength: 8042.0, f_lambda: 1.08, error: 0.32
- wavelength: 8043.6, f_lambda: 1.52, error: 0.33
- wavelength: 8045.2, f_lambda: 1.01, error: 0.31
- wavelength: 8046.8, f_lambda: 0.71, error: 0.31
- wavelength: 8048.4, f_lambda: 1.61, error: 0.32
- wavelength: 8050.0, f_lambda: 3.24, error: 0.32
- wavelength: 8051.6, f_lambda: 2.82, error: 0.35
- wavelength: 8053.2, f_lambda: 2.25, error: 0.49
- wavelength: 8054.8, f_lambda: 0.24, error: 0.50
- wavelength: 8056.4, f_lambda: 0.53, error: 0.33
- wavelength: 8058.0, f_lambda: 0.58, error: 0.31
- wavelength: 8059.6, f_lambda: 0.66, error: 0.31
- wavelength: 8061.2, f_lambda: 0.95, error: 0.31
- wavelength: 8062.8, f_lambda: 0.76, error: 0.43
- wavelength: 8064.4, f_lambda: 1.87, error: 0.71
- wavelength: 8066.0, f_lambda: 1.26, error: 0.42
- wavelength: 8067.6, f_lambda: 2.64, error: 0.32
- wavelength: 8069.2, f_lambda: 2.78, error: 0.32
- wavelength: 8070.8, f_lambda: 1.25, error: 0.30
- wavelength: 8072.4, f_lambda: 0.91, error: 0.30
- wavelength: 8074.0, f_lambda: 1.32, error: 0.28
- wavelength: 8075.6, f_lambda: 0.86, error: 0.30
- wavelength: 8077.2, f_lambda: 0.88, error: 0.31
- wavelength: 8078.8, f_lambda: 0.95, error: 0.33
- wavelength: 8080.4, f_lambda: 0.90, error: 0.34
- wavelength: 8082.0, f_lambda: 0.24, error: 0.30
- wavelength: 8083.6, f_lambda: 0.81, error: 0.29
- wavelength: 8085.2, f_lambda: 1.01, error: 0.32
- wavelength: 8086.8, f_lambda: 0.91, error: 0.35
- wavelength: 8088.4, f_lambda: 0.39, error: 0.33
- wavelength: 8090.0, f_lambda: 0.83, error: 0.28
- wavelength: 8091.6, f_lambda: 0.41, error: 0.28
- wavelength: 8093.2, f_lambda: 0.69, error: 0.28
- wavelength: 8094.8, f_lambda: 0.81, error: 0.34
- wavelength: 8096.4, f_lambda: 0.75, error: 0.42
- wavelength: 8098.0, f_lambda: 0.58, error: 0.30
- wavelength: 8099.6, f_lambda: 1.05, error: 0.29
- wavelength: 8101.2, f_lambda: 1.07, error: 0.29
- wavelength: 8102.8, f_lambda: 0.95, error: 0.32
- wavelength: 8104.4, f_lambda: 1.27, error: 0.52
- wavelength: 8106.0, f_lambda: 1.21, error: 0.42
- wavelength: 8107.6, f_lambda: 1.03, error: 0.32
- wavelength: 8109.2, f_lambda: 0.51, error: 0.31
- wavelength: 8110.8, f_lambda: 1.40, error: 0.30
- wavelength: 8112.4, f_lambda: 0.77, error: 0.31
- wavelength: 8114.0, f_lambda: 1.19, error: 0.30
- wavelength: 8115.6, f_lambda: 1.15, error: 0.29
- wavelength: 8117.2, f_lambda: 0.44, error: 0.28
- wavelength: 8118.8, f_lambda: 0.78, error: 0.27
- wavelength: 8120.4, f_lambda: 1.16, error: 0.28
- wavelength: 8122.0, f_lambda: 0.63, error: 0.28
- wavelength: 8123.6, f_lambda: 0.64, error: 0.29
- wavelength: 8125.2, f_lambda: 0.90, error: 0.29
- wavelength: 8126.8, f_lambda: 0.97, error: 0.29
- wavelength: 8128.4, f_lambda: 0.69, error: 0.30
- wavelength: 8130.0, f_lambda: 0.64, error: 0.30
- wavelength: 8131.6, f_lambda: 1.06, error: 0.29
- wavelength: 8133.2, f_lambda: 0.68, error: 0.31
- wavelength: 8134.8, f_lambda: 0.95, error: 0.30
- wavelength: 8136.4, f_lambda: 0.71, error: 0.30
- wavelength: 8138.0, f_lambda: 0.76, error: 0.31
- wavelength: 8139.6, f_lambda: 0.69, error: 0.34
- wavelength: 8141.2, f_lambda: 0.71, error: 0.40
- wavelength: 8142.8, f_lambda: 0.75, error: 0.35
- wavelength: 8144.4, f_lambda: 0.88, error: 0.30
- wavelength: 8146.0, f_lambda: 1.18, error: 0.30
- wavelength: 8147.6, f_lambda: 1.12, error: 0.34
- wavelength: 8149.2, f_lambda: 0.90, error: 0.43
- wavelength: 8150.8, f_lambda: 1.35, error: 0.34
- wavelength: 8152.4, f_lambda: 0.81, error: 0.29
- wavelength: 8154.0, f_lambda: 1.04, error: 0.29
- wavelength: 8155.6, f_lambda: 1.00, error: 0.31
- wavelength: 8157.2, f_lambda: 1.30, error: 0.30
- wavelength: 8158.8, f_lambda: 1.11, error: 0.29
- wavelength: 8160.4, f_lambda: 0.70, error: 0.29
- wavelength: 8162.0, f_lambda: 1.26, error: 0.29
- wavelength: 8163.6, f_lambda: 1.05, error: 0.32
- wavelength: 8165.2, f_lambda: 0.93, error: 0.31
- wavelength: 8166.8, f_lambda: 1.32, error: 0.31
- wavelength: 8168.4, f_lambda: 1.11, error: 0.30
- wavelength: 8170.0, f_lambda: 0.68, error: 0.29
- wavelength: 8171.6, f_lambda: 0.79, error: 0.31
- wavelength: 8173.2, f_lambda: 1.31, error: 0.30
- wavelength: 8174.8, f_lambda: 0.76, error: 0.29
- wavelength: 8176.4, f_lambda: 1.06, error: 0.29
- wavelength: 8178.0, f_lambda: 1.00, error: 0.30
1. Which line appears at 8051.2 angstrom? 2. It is [S II]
